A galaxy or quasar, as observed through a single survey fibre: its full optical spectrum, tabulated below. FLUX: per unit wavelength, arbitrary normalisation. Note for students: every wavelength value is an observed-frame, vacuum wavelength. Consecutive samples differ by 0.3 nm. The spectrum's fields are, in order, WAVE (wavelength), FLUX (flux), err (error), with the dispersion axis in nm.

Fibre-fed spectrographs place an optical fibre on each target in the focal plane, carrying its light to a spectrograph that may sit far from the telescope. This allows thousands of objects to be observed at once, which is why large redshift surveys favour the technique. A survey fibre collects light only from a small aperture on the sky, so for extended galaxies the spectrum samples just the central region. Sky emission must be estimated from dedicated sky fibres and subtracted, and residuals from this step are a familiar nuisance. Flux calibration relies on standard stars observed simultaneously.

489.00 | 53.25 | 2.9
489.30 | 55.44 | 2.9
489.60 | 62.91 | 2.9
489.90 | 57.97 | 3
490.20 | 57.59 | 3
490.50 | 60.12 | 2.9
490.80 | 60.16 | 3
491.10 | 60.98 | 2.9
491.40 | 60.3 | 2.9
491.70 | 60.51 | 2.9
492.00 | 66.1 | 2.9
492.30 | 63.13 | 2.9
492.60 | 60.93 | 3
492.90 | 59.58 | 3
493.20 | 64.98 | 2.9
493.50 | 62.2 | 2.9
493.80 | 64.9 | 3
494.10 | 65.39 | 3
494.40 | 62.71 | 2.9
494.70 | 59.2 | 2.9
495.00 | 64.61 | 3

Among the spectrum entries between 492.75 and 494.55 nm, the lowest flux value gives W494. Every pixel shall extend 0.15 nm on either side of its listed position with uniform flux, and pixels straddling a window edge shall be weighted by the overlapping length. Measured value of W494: 59.58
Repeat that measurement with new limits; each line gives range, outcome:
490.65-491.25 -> 60.16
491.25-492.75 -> 60.3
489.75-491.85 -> 57.59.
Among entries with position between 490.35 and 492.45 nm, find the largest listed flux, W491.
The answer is 66.1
